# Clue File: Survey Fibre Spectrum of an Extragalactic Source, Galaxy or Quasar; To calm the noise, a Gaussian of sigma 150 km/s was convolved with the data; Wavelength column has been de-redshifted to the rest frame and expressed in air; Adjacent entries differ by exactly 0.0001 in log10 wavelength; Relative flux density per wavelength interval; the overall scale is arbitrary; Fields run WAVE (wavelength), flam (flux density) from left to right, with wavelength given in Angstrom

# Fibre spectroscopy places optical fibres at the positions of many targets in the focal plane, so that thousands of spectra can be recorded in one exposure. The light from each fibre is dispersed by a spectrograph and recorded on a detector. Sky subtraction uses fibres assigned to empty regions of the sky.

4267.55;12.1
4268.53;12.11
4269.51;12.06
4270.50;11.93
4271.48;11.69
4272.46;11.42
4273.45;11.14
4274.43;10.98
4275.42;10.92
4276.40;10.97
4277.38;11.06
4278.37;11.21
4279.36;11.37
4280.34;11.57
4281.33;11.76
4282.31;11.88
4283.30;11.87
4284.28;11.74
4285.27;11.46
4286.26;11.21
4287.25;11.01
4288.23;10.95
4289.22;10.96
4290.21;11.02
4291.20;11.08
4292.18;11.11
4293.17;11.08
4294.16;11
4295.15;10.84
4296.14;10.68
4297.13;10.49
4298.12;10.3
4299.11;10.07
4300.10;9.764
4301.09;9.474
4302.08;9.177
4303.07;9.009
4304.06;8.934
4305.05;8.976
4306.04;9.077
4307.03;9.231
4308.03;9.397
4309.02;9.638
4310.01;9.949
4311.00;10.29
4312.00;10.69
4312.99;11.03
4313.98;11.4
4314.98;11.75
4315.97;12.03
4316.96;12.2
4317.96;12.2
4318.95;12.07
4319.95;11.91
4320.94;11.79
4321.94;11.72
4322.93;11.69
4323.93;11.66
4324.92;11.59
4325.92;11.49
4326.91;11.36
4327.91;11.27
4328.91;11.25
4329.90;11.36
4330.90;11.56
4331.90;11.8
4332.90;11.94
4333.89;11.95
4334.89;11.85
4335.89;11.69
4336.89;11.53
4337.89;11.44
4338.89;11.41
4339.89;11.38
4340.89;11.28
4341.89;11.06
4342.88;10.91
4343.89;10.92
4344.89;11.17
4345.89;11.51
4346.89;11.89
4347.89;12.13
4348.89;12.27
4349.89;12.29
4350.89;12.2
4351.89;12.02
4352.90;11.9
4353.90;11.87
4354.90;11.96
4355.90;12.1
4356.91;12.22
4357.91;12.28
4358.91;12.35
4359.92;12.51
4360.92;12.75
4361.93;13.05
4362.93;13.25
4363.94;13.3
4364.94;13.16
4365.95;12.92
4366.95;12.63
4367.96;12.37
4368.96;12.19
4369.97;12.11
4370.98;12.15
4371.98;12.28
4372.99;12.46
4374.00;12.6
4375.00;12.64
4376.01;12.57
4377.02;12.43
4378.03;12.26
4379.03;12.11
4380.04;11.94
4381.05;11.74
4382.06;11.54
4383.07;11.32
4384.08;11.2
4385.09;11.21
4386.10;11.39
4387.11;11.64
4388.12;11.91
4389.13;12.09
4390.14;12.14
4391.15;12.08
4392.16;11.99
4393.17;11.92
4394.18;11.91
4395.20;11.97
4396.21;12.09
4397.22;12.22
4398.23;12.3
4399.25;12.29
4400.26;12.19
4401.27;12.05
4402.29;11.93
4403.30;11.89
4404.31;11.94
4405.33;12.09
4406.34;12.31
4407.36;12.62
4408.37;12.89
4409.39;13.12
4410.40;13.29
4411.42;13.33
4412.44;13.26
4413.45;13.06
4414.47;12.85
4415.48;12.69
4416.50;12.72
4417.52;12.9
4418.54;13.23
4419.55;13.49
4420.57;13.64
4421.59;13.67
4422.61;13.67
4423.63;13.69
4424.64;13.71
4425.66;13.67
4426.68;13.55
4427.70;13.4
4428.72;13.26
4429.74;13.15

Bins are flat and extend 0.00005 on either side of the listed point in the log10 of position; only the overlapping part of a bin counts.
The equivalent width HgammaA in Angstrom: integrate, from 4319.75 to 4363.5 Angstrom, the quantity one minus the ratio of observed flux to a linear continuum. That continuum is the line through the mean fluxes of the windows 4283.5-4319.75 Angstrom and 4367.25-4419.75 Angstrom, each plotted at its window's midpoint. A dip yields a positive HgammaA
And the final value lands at -1.8 Angstrom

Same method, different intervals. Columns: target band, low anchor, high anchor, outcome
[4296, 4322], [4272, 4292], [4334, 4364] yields 2.42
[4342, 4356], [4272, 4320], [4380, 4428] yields -0.17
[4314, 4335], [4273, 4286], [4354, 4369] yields 0.56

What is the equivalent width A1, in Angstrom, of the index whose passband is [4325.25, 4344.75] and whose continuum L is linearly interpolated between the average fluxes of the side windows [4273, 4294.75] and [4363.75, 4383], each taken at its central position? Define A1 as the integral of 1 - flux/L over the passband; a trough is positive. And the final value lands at 0.7 Angstrom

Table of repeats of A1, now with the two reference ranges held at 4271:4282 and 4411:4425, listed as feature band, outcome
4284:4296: 0.40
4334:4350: 0.88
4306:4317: 1.16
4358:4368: -0.26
